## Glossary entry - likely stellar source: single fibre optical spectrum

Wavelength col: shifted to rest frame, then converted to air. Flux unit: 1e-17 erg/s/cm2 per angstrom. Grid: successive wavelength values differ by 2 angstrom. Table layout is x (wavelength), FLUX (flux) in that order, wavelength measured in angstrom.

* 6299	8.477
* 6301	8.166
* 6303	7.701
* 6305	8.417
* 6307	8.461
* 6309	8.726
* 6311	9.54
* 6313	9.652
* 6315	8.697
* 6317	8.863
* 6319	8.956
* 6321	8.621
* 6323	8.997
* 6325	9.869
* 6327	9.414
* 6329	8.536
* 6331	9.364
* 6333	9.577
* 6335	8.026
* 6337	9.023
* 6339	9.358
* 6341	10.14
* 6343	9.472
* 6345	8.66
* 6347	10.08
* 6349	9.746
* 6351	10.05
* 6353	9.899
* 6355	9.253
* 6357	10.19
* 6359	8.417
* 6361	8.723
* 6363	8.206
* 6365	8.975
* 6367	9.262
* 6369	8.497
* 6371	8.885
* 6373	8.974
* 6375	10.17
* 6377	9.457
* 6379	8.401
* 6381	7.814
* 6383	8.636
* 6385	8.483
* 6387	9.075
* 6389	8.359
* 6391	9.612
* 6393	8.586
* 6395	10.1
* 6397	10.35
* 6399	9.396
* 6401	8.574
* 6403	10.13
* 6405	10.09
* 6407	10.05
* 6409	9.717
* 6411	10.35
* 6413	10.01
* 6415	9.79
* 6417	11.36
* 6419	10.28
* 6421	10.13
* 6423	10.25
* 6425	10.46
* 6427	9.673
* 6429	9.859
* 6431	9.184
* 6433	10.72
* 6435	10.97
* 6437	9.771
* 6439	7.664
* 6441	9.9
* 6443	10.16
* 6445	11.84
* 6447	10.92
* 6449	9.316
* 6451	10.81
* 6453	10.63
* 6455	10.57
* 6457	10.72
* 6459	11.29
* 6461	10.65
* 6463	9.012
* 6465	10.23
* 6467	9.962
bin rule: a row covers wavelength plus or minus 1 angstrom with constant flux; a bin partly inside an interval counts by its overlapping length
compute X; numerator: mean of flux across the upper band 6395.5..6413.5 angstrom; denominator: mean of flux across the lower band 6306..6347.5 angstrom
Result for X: 1.08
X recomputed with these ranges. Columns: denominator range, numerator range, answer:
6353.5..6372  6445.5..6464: 1.17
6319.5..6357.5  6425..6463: 1.09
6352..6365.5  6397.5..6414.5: 1.08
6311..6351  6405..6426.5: 1.11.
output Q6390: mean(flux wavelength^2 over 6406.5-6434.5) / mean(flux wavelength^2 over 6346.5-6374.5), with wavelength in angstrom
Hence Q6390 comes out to 1.1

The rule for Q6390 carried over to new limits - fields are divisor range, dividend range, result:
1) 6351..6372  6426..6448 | 1.13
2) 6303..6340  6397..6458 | 1.17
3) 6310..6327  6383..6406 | 1.04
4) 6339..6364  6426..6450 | 1.09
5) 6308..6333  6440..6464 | 1.20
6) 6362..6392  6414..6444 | 1.15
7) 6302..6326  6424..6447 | 1.18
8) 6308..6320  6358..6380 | 1.00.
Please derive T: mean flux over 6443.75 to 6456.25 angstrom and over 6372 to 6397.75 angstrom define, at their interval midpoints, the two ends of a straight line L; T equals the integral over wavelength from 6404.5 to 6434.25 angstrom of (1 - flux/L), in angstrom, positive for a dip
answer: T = -0.7 angstrom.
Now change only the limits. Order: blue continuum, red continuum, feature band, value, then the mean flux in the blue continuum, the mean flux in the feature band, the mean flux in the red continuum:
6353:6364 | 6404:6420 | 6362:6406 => 2.32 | 9.04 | 9.09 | 10.2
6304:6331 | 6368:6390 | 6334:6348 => -0.52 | 8.99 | 9.25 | 8.8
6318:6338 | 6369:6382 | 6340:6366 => -1.15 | 9.04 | 9.37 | 8.92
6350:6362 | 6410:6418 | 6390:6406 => 0.81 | 9.42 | 9.6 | 10.4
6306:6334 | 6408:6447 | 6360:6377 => 1.02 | 9.09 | 8.99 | 10.1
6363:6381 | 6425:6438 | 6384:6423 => -0.70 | 8.96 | 9.72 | 10.1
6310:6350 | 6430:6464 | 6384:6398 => 0.77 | 9.23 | 9.22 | 10.2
